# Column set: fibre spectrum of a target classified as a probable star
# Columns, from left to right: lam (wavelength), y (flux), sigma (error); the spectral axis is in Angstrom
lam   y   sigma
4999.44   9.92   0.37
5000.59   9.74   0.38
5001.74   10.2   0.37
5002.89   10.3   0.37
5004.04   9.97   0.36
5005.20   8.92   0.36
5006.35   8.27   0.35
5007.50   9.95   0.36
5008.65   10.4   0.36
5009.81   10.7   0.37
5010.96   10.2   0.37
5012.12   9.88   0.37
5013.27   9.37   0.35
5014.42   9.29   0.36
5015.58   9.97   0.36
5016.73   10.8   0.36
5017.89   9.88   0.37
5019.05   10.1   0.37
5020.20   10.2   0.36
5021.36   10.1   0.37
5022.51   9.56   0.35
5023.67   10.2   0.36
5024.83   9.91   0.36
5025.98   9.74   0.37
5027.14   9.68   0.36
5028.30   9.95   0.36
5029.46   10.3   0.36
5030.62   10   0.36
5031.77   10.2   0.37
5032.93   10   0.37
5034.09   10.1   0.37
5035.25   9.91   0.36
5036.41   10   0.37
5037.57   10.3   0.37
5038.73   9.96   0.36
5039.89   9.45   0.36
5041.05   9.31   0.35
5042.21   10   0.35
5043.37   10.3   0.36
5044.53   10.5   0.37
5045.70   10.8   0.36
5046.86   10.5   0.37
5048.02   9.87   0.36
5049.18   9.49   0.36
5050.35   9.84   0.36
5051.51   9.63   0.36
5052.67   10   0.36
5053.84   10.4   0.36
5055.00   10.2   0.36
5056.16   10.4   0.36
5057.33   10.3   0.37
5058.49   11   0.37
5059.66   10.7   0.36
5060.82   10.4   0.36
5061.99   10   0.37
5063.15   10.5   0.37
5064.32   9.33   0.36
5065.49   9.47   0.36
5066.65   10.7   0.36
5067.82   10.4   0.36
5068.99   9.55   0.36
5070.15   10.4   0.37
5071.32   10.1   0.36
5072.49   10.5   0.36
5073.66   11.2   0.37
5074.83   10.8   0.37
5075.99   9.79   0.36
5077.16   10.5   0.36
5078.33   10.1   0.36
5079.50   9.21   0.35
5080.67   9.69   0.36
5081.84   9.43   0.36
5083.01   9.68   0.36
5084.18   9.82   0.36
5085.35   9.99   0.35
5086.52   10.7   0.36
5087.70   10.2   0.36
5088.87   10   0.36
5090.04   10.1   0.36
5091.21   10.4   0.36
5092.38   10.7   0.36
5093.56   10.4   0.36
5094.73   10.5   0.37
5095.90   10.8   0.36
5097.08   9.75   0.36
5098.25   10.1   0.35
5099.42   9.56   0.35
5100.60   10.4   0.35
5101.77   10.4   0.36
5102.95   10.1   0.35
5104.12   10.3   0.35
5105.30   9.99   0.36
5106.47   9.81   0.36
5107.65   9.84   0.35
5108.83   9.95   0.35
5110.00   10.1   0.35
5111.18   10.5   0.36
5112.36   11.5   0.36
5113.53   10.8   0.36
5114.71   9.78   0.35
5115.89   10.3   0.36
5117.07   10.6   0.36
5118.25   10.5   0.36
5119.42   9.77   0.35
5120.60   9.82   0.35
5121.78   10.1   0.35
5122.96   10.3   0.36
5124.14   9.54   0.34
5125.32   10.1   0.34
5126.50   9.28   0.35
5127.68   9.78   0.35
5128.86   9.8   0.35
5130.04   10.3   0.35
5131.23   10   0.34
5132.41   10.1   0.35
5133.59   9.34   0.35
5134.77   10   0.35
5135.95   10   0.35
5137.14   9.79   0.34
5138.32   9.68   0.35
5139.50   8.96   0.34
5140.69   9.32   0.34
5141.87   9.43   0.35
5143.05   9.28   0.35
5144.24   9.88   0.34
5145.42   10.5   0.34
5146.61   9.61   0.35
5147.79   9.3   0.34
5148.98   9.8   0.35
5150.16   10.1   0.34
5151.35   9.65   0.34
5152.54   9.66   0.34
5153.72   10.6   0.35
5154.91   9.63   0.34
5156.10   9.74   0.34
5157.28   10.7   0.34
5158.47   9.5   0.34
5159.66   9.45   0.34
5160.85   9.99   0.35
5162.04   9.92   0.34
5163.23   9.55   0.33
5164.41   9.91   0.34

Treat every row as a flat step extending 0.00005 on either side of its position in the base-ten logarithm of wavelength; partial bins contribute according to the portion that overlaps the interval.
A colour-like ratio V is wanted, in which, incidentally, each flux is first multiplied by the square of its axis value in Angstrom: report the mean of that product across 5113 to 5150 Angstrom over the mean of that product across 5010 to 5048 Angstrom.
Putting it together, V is 1.0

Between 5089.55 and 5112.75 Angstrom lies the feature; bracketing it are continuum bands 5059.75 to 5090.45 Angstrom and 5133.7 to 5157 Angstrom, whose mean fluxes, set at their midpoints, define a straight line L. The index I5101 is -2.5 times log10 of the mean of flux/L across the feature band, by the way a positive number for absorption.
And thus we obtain -0.03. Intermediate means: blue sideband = 10.1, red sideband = 9.74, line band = 10.2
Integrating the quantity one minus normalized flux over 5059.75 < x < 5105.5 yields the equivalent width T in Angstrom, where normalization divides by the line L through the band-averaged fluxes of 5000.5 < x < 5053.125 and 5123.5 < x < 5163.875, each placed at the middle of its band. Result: -1.4 Angstrom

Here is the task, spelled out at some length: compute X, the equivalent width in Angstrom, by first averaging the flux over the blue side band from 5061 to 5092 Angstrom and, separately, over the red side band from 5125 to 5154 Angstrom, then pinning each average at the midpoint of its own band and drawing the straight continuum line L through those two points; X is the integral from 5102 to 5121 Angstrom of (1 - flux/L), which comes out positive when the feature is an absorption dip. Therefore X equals -0.62 Angstrom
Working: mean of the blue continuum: 10.1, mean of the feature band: 10.2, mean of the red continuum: 9.76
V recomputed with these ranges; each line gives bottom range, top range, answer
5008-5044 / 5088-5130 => 1.05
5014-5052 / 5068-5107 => 1.04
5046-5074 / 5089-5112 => 1.02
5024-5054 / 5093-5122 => 1.05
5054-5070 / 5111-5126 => 1.03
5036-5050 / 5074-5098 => 1.03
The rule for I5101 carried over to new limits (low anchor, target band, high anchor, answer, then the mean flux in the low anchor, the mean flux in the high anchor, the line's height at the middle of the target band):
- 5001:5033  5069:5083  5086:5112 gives 0.00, 9.93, 10.2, 10.1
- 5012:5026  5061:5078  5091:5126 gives -0.01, 9.94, 10.2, 10.1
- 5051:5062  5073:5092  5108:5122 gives 0.02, 10.3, 10.3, 10.3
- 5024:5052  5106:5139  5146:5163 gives -0.02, 9.99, 9.82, 9.87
